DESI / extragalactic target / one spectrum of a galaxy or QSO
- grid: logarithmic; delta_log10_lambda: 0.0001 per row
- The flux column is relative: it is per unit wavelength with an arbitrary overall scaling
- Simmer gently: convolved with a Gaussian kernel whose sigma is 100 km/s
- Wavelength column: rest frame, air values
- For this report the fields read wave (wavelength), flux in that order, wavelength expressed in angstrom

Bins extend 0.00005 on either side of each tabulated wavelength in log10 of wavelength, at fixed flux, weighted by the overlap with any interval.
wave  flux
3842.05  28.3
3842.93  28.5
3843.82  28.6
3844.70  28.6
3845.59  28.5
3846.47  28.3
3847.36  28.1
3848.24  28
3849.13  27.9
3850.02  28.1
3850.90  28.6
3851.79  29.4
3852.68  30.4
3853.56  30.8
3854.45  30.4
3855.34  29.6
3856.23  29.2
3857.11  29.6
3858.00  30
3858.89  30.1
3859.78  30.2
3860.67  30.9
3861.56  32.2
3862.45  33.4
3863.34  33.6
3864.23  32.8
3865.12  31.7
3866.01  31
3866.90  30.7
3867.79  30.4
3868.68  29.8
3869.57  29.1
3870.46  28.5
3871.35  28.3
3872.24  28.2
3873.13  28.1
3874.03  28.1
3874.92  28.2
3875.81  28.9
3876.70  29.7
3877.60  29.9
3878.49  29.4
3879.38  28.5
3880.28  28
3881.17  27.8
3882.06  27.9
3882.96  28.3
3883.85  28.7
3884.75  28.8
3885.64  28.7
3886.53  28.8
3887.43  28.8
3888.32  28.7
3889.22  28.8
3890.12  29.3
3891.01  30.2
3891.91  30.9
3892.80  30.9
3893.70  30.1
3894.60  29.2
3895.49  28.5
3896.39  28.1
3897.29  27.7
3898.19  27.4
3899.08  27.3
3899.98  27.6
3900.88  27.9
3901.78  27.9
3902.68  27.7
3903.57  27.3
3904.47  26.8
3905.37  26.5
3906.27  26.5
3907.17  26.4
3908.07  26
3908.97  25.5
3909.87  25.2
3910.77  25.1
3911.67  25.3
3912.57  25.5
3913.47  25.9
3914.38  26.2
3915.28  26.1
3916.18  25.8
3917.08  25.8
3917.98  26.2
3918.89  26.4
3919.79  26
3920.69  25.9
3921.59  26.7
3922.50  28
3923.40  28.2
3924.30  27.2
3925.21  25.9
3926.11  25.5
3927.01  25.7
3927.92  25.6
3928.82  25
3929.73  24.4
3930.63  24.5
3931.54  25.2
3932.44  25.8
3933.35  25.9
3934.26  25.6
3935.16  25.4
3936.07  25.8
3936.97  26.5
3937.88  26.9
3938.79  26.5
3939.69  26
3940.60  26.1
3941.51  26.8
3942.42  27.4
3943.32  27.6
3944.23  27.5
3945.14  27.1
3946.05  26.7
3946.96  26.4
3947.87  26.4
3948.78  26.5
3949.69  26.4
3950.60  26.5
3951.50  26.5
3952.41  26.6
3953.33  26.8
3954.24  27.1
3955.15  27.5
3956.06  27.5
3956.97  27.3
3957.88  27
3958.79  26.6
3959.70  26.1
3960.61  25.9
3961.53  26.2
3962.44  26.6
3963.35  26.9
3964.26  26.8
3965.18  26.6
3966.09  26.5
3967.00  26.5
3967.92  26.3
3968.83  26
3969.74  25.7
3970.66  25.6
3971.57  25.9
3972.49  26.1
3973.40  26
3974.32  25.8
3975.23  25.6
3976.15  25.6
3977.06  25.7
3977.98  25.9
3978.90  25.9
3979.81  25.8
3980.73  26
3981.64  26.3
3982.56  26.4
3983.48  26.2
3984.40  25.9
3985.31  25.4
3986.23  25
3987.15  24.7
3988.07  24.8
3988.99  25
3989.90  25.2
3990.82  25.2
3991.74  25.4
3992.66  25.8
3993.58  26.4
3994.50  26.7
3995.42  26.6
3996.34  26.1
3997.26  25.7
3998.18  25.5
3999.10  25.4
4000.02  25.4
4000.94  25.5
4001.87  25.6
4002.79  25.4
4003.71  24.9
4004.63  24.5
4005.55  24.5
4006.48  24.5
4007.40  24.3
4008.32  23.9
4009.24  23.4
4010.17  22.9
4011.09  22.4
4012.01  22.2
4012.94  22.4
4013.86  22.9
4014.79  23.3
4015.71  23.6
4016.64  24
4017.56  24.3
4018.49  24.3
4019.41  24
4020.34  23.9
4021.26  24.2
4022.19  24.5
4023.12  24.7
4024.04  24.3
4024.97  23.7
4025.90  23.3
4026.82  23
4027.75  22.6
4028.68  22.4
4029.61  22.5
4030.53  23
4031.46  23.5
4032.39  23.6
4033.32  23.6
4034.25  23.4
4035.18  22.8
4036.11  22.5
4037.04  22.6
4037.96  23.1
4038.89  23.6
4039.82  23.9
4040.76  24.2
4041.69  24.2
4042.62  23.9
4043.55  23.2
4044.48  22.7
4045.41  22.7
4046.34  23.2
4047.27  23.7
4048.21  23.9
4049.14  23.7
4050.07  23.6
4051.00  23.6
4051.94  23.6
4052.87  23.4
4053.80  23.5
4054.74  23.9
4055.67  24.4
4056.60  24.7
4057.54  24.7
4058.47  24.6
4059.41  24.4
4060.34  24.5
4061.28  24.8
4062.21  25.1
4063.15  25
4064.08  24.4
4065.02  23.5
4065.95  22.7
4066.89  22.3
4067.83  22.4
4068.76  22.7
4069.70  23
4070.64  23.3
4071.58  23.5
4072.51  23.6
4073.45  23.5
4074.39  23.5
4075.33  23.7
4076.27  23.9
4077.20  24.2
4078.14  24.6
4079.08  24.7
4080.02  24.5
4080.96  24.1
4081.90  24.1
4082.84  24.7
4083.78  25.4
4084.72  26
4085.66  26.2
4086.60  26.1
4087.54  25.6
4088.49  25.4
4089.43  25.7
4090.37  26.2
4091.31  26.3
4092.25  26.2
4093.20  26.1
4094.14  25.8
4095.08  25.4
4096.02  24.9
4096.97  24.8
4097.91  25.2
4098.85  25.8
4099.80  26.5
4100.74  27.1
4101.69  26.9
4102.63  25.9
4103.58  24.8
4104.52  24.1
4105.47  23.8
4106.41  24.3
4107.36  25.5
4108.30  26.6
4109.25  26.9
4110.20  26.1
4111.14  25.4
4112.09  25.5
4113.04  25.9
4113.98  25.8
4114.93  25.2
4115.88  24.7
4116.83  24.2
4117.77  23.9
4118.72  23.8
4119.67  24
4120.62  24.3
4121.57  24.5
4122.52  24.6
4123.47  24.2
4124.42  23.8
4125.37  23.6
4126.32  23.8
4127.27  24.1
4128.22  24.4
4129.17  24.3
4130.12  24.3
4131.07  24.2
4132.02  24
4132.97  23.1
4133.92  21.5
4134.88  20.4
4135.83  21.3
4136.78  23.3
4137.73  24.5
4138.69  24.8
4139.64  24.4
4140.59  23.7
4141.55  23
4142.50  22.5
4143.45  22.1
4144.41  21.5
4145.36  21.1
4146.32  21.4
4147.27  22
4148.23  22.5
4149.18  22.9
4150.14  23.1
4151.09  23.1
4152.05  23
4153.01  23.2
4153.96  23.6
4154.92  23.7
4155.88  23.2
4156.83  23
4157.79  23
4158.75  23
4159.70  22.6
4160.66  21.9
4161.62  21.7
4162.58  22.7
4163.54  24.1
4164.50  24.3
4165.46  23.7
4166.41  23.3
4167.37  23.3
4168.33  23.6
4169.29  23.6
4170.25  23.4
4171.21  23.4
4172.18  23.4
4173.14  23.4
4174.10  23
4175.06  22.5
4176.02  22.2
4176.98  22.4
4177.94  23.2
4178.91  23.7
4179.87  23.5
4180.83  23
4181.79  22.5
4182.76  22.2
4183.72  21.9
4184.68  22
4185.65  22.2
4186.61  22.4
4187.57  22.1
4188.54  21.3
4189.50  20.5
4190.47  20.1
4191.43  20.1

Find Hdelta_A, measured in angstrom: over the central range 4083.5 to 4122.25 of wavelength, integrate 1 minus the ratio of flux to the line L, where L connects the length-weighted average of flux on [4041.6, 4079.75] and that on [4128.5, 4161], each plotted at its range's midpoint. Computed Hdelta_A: -3.4 angstrom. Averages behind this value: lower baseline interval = 23.8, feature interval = 25.4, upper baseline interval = 22.9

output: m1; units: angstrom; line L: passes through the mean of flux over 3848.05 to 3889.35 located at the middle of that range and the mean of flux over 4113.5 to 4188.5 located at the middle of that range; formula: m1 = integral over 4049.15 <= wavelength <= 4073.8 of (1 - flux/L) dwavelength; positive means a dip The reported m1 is 1.4 angstrom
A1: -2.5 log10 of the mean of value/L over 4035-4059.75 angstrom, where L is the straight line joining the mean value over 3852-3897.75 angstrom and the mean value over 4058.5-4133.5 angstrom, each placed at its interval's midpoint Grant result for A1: 0.09 mag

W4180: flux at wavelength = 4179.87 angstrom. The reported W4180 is 23.5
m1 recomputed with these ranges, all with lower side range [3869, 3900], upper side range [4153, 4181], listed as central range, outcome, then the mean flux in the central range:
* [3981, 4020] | 2.4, 24.8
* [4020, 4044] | 2.2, 23.5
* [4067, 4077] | 0.7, 23.3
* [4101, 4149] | 0.0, 24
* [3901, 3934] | 2.3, 26.1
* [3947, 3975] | 0.8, 26.5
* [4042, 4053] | 0.9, 23.5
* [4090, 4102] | -0.7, 25.9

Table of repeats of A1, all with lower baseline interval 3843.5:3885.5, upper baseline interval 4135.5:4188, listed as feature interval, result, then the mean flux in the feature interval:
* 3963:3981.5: 0.04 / 26.1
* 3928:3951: 0.07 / 26.2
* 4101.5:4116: -0.06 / 25.5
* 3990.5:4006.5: 0.04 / 25.5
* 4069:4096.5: -0.01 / 24.8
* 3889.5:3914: 0.04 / 27.5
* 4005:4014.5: 0.13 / 23.3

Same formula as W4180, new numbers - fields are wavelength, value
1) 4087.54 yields 25.6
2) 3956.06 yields 27.5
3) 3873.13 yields 28.1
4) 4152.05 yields 23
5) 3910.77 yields 25.1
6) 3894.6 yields 29.2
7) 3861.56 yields 32.2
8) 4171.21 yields 23.4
